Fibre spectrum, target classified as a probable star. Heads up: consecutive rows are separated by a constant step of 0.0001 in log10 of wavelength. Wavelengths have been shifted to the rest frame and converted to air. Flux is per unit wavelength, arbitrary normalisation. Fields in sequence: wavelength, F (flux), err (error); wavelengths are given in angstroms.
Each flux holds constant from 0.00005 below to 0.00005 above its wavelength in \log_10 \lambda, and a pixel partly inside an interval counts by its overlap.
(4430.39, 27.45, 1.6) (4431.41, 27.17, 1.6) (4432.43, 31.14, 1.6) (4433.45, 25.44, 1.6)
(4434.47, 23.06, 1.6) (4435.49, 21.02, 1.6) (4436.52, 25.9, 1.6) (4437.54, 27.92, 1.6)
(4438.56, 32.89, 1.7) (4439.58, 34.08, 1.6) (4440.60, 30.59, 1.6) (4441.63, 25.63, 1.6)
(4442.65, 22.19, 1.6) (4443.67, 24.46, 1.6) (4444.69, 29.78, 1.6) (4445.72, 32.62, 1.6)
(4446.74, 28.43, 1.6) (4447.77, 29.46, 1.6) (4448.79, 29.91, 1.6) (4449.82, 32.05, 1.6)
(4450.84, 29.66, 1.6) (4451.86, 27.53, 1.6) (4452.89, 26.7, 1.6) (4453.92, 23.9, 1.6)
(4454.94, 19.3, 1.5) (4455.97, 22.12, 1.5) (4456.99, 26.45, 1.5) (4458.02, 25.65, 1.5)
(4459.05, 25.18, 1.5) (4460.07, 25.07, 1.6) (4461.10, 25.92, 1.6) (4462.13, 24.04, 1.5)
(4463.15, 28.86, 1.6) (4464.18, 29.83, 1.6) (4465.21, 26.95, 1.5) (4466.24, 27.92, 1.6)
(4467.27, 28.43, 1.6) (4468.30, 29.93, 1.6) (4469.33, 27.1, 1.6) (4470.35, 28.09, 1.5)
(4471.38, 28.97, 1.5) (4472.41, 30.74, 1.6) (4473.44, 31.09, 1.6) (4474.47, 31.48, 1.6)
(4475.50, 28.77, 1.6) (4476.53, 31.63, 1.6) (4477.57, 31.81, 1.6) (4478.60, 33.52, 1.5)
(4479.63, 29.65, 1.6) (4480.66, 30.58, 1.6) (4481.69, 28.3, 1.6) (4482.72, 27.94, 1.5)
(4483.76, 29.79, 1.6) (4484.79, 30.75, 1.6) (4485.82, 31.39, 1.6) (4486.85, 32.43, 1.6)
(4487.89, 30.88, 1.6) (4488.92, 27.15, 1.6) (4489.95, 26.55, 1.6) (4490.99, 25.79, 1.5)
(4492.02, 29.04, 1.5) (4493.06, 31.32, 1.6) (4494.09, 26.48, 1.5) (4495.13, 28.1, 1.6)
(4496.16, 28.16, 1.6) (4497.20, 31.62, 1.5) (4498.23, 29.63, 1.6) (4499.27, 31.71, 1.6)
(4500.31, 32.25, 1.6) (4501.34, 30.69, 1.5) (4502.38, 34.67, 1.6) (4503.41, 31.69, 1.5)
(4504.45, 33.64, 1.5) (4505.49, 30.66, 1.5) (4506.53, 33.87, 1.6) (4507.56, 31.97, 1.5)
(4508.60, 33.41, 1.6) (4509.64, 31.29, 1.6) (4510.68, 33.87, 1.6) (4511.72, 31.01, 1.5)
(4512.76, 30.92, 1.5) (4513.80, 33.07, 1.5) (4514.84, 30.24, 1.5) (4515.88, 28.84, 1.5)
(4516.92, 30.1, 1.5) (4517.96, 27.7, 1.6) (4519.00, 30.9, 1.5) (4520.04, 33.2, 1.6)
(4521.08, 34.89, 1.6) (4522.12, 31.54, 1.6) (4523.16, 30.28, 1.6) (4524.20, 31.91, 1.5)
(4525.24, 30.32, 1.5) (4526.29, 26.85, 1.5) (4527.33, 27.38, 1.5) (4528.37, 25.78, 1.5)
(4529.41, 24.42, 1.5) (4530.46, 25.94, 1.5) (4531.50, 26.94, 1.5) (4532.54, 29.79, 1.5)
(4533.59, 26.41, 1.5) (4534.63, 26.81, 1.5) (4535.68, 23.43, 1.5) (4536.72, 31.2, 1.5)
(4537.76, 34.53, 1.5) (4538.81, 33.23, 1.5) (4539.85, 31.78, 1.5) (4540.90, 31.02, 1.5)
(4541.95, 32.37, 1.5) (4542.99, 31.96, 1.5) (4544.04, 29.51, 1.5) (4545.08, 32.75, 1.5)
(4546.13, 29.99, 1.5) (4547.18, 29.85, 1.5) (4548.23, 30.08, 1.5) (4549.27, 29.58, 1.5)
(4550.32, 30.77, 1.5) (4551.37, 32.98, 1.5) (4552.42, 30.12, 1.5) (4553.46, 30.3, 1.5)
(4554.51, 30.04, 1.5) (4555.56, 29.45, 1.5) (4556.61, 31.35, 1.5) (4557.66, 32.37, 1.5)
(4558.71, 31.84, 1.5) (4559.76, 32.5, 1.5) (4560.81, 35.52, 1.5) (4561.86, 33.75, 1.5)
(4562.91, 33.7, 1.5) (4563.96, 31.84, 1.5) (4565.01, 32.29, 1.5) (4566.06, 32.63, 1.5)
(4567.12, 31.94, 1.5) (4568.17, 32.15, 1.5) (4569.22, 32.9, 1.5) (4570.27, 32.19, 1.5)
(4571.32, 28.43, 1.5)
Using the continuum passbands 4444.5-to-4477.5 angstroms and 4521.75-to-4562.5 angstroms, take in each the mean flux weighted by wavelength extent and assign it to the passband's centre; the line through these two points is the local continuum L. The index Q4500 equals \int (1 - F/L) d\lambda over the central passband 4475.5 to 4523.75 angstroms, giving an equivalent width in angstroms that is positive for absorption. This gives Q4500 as -2.9 angstroms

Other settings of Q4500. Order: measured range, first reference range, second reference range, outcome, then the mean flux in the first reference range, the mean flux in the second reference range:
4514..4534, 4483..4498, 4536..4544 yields 1.2 angstroms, 29.2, 31.9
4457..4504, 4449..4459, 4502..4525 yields -1.1 angstroms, 26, 31.8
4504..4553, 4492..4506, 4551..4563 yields 1.5 angstroms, 30.7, 31.9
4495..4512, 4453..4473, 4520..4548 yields -2.0 angstroms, 26.6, 29.7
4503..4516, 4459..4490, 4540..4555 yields -0.9 angstroms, 29.2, 30.8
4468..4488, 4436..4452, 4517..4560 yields -0.6 angstroms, 29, 30.1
